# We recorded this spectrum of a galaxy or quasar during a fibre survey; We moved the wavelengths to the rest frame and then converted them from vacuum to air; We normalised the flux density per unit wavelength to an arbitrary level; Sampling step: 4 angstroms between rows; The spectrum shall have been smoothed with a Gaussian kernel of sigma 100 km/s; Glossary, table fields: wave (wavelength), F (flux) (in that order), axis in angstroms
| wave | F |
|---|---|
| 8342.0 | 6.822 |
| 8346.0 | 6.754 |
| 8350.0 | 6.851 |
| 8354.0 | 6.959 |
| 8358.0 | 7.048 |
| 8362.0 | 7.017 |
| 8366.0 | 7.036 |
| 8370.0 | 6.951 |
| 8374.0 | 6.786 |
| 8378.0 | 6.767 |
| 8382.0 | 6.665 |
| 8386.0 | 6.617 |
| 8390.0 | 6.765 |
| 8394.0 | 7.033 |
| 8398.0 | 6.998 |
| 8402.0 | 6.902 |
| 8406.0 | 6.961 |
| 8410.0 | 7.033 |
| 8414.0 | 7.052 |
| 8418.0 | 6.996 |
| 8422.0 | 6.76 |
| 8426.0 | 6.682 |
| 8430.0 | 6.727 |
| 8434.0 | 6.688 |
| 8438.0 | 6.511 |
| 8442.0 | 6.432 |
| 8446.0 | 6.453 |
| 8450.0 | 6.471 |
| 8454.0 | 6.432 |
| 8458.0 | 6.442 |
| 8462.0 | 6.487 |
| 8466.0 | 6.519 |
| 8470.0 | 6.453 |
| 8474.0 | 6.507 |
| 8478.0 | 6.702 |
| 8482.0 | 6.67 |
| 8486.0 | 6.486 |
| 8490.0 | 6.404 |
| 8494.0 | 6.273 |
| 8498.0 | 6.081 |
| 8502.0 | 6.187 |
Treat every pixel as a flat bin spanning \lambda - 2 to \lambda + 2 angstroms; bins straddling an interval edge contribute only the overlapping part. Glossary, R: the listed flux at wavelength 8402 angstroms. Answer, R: 6.902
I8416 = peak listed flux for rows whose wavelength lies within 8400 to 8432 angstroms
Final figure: 7.052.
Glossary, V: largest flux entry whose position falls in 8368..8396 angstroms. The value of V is 7.033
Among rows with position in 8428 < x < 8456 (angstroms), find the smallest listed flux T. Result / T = 6.432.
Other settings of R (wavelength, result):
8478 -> 6.702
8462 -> 6.487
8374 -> 6.786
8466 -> 6.519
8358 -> 7.048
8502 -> 6.187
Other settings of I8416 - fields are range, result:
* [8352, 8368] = 7.048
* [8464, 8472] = 6.519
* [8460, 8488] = 6.702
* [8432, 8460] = 6.688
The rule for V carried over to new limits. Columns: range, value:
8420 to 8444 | 6.76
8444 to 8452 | 6.471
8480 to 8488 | 6.67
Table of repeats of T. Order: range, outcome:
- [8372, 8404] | 6.617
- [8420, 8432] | 6.682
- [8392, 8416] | 6.902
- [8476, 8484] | 6.67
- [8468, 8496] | 6.273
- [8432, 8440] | 6.511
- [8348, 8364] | 6.851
